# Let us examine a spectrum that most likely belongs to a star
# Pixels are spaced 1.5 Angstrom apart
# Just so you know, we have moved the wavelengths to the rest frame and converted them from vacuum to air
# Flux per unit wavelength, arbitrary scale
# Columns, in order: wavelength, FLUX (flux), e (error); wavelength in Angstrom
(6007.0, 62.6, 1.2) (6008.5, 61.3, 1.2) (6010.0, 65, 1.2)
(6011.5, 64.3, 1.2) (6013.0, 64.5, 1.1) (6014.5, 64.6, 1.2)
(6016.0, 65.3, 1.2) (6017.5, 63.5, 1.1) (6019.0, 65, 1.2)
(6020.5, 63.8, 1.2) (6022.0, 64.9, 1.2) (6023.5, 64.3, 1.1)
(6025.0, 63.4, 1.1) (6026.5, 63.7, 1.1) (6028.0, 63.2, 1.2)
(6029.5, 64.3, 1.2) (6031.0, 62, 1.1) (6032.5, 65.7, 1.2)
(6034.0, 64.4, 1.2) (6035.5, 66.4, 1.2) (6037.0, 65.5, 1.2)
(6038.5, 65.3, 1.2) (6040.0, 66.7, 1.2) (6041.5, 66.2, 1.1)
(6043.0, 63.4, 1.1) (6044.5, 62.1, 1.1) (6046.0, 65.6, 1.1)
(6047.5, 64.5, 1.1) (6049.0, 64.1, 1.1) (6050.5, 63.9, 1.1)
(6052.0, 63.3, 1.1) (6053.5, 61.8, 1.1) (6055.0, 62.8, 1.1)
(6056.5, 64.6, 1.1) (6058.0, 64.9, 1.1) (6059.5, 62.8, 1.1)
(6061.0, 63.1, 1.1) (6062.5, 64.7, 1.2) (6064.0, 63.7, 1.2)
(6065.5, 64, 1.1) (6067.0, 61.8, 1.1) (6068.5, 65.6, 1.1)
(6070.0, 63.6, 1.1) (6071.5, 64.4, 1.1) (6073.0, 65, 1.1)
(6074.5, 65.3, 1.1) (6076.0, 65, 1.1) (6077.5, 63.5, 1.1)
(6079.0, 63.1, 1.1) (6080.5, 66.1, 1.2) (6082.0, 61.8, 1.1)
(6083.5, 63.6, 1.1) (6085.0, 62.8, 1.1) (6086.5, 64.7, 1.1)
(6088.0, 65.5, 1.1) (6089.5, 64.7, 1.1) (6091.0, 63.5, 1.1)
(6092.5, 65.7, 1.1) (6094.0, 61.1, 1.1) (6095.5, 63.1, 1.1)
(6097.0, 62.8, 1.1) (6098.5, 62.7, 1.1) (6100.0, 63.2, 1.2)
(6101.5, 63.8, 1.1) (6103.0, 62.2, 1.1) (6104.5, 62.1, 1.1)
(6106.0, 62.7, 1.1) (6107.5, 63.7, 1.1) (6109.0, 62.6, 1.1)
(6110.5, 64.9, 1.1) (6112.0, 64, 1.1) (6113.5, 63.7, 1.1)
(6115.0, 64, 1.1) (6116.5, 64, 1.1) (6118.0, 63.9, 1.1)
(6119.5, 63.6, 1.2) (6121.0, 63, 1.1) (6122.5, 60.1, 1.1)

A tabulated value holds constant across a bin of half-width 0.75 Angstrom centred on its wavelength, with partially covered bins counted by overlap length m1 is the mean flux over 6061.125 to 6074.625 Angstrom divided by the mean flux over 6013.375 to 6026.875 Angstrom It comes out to 1.00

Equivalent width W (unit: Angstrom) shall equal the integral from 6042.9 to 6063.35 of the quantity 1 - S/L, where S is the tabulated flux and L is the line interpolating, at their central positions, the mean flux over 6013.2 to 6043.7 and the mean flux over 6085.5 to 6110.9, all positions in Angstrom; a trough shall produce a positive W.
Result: 0.2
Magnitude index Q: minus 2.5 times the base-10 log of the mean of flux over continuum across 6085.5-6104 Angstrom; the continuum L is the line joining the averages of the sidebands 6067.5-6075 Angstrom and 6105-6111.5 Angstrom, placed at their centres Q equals 0.01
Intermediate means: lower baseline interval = 64.7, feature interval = 63.6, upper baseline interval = 63.4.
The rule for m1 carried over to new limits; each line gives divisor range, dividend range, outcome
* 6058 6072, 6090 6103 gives 0.99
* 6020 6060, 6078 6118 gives 0.99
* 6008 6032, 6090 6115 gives 0.99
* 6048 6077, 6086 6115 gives 0.99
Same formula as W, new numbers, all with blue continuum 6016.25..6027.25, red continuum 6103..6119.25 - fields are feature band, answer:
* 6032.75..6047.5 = -0.24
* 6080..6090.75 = -0.07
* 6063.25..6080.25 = -0.10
